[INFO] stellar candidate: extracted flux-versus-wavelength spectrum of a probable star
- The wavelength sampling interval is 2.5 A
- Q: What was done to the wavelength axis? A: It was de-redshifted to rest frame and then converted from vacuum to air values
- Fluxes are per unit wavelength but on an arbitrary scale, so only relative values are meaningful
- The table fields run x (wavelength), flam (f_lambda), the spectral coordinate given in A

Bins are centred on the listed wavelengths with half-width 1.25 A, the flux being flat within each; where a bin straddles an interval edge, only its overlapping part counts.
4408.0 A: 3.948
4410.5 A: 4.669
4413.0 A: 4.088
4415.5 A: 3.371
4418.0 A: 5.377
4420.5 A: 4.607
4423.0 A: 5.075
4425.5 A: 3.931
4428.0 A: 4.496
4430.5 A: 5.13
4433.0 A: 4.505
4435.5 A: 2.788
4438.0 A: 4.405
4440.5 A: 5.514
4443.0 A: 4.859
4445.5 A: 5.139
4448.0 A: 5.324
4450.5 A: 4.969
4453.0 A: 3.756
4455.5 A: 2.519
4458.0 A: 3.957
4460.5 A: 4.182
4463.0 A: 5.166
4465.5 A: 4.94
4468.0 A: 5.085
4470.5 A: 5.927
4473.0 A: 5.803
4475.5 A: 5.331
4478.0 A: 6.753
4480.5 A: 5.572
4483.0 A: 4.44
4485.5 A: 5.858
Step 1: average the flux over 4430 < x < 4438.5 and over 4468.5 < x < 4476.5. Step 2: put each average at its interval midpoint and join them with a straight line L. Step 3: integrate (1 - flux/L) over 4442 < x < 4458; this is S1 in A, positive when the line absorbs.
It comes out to 1.1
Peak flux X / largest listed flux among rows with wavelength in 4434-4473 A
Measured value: 5.927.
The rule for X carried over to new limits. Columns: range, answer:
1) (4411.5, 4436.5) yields 5.377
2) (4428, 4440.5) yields 5.514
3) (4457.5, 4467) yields 5.166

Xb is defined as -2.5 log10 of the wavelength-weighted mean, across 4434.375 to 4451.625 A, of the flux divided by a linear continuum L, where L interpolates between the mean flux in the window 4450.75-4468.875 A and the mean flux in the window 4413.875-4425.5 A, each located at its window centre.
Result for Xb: -0.09 mag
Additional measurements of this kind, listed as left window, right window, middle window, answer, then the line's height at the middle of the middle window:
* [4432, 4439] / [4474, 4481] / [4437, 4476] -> 0.010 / 4.89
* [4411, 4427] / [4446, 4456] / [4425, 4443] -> -0.016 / 4.38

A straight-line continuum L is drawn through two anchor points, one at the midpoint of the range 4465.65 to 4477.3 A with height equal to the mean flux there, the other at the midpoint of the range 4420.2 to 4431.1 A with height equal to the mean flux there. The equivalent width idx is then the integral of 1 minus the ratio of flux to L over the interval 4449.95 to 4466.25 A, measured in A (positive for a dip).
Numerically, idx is 3.5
